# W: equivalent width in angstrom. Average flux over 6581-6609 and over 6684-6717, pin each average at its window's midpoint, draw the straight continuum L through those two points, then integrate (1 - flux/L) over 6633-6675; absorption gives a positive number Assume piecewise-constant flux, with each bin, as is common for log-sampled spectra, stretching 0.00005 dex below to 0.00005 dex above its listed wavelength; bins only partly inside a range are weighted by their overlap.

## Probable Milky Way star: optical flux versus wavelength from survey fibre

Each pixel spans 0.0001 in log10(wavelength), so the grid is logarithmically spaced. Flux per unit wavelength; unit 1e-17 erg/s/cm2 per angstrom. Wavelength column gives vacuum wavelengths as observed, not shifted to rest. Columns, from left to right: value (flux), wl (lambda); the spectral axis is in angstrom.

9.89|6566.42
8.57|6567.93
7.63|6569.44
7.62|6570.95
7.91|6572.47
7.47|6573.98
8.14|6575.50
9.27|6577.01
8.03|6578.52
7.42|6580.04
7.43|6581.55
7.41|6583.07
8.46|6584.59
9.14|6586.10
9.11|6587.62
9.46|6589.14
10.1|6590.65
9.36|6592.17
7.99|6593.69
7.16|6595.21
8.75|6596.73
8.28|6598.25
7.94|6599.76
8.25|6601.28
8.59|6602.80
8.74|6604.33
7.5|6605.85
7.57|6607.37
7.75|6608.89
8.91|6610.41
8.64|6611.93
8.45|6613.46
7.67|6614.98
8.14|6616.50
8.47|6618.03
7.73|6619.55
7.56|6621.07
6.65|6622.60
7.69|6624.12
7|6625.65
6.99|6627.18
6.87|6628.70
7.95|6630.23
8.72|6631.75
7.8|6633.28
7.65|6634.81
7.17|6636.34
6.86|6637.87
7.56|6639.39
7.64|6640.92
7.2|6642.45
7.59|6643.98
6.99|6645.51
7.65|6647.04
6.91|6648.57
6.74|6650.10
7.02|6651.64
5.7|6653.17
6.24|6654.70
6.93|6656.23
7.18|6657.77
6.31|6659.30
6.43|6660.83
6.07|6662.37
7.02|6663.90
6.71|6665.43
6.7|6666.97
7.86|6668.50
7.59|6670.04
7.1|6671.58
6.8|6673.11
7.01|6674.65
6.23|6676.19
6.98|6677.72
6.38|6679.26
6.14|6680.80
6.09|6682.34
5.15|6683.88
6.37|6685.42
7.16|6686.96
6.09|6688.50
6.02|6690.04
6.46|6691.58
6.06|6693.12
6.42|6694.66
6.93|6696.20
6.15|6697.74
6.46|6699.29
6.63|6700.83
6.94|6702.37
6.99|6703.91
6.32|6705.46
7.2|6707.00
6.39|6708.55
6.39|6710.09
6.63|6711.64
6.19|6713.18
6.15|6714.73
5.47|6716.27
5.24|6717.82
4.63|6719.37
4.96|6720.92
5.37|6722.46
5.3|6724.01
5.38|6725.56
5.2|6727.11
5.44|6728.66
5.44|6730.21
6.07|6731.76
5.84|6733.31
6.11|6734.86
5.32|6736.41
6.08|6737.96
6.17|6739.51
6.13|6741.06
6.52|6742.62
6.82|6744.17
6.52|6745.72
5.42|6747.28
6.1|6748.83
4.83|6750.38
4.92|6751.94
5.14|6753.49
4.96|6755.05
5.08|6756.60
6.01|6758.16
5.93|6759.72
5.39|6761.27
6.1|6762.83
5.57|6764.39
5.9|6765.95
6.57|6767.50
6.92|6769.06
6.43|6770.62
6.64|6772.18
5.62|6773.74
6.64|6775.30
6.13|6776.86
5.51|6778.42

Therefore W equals 1.6 angstrom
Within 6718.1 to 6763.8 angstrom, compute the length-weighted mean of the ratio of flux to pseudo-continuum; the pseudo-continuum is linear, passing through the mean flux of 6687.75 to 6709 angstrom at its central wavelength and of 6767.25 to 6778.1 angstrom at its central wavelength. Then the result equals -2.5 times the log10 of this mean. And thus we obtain 0.146 mag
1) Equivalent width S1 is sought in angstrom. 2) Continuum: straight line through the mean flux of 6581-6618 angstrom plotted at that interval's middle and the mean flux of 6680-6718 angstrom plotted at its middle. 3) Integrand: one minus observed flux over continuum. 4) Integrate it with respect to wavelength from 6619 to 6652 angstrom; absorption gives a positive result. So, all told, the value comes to 1.17 angstrom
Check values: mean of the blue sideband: 8.37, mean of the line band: 7.36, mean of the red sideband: 6.34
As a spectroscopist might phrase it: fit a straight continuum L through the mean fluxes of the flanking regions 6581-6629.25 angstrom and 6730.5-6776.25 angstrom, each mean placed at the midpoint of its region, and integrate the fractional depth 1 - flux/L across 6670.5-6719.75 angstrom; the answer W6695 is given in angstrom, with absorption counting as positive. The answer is 3.0 angstrom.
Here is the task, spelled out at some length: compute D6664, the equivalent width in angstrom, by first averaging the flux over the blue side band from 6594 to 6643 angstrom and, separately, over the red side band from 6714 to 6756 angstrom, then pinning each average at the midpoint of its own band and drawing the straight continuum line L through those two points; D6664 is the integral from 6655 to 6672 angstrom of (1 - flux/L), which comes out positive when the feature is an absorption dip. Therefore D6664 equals 0.2 angstrom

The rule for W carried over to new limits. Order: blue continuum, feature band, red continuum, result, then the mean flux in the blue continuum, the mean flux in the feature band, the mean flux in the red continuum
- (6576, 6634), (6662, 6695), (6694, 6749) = 1.2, 8.13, 6.57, 6.03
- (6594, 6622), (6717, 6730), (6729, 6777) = 2.4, 8.11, 5.2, 5.91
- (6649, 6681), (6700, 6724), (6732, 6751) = 0.8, 6.73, 6.08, 6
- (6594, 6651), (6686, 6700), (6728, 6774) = 0.6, 7.72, 6.42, 5.87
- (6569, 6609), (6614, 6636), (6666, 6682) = 0.1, 8.25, 7.63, 6.85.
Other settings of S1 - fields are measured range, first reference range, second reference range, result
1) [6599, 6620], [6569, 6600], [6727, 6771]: -0.7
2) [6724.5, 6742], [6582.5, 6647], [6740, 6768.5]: 1.1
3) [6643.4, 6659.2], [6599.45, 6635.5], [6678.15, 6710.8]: 0.8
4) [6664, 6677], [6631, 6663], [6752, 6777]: -0.3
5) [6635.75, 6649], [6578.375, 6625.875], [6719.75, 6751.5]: 0.3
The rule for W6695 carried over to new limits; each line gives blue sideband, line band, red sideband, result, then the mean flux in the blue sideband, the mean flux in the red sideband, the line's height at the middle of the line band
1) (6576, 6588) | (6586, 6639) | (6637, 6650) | -1.9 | 8.26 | 7.27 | 7.77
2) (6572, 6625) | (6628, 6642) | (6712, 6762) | -0.1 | 8.2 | 5.64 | 7.53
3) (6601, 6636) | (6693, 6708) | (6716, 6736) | -1.6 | 7.87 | 5.41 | 6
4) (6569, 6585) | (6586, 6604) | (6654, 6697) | -2.4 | 7.88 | 6.59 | 7.64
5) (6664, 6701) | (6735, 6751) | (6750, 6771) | -0.3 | 6.57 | 5.7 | 5.89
